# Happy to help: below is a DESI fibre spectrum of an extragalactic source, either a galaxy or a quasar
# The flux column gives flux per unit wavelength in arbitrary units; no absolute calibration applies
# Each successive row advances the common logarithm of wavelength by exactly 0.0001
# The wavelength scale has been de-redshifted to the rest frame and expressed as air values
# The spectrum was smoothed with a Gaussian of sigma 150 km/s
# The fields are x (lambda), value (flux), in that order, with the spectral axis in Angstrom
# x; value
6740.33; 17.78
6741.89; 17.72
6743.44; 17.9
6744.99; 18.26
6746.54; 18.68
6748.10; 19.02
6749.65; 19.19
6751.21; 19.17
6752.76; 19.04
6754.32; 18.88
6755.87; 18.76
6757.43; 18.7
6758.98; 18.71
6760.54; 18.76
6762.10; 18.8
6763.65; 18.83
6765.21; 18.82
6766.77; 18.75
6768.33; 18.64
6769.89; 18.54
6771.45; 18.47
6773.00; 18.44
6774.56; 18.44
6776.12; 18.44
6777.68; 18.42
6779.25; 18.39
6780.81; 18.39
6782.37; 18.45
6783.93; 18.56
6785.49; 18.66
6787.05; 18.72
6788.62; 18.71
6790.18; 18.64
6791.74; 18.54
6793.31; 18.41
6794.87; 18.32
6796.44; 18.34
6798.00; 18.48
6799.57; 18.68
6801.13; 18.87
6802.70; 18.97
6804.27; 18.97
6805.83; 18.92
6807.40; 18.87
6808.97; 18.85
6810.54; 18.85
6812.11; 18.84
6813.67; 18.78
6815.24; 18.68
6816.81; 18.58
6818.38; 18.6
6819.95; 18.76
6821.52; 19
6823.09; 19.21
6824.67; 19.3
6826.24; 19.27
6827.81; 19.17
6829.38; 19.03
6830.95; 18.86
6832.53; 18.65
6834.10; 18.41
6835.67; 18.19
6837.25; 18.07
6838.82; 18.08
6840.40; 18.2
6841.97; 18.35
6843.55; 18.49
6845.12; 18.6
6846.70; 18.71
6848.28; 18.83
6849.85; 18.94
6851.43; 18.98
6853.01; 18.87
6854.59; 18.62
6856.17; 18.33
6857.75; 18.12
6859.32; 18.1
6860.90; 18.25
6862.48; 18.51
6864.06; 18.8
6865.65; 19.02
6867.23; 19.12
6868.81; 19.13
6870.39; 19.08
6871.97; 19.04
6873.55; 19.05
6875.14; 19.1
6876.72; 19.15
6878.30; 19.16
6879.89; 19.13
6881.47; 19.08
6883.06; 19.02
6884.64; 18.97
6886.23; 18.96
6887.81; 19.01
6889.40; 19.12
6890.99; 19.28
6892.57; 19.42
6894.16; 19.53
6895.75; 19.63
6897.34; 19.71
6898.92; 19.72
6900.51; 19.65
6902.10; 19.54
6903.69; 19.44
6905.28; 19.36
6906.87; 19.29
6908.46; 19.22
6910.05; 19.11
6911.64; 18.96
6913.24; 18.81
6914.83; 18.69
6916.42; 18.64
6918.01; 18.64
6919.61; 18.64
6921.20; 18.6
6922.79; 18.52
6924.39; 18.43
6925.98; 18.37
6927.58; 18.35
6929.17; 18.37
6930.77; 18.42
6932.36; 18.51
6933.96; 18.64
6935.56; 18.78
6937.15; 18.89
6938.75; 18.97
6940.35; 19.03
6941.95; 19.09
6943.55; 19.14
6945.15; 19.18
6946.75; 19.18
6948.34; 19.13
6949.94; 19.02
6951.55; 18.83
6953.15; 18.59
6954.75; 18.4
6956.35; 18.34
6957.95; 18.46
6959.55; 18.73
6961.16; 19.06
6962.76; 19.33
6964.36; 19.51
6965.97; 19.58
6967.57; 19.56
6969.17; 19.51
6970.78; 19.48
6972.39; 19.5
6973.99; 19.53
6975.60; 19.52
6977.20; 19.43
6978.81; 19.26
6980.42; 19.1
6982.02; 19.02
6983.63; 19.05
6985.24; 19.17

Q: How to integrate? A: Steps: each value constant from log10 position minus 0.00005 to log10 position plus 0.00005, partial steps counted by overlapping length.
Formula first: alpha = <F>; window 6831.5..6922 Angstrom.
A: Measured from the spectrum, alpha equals 18.9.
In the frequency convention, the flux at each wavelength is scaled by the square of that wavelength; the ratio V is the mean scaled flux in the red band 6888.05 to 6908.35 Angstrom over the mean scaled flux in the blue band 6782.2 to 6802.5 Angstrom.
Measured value 1.1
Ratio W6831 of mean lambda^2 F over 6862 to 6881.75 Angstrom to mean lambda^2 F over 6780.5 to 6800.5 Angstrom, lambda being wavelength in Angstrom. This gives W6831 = 1.05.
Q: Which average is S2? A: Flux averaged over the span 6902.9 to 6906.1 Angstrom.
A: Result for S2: 19.4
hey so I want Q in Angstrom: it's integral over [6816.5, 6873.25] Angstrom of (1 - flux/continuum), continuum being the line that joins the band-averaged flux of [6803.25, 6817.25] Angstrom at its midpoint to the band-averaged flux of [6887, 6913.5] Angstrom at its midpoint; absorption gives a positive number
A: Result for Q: 0.96 Angstrom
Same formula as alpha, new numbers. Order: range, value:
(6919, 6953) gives 18.8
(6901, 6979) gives 19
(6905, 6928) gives 18.8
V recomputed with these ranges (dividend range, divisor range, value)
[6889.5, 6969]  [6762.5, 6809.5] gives 1.06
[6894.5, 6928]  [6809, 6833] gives 1.03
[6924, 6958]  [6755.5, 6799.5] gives 1.06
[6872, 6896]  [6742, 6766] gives 1.06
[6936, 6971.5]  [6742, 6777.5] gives 1.08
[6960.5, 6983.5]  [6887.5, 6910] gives 1.02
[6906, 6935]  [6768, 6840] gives 1.04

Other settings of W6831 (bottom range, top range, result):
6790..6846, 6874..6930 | 1.04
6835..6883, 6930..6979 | 1.05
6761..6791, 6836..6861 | 1.02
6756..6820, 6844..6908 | 1.05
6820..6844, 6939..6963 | 1.05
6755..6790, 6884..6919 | 1.07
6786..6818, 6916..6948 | 1.04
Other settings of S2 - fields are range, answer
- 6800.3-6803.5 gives 18.9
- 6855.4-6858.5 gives 18.2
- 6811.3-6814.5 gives 18.8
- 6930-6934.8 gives 18.5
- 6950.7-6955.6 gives 18.6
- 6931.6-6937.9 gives 18.7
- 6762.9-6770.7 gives 18.7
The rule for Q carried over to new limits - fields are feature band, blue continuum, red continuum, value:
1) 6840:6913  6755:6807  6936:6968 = -0.64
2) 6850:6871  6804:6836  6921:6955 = 0.15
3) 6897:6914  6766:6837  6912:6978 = -0.44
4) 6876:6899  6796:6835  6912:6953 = -0.56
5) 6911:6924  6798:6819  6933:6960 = 0.11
